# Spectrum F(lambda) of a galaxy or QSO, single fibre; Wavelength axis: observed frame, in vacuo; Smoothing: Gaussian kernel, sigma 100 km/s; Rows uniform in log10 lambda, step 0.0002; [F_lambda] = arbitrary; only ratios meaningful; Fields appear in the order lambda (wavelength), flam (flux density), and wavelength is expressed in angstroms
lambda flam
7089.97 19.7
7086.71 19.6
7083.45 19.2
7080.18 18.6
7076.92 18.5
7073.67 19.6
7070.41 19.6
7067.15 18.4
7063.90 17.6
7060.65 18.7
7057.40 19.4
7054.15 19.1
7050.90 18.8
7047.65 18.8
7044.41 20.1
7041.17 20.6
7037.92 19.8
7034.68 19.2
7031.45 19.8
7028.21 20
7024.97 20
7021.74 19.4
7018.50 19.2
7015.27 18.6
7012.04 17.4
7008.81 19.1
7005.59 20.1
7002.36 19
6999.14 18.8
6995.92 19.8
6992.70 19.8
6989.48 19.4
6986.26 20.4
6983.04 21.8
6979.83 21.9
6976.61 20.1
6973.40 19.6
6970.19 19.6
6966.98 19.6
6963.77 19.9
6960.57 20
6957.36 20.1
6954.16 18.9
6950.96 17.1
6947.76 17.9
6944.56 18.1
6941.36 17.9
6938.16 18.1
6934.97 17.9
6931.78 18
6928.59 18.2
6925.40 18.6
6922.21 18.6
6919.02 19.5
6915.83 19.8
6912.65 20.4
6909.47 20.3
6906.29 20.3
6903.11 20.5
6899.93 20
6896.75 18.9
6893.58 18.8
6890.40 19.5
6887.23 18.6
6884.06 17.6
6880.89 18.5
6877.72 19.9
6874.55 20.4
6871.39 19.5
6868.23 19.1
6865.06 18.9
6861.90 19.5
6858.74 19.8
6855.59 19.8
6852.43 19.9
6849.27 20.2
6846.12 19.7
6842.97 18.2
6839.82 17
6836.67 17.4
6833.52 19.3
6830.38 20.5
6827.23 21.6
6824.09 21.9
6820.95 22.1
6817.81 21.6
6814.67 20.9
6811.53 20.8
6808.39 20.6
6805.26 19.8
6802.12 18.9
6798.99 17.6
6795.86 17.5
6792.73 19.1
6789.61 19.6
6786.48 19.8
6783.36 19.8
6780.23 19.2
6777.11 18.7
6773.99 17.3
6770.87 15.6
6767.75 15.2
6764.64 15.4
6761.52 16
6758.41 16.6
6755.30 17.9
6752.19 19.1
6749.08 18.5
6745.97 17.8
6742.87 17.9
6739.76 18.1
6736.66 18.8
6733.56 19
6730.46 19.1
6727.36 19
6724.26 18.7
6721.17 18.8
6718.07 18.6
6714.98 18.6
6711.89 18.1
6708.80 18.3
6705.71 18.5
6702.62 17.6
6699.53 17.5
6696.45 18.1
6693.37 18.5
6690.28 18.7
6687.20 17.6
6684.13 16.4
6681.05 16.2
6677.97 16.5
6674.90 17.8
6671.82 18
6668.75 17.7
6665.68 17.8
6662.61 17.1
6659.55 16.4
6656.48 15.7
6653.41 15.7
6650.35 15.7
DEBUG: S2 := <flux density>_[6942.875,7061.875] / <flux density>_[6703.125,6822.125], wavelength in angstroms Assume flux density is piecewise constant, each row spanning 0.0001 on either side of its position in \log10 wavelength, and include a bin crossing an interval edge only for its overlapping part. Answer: 1.05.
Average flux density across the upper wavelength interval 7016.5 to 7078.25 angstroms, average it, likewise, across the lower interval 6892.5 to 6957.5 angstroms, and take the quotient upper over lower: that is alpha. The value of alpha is 1.02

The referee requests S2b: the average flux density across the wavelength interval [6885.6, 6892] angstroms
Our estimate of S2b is 19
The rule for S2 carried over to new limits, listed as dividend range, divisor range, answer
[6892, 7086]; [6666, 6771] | 1.08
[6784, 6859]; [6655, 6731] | 1.11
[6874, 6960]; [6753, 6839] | 1.00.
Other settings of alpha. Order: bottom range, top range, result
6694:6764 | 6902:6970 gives 1.05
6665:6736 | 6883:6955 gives 1.04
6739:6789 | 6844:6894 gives 1.09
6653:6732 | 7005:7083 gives 1.08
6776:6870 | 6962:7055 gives 1.00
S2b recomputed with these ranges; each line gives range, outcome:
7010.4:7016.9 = 18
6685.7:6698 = 18.2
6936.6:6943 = 18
